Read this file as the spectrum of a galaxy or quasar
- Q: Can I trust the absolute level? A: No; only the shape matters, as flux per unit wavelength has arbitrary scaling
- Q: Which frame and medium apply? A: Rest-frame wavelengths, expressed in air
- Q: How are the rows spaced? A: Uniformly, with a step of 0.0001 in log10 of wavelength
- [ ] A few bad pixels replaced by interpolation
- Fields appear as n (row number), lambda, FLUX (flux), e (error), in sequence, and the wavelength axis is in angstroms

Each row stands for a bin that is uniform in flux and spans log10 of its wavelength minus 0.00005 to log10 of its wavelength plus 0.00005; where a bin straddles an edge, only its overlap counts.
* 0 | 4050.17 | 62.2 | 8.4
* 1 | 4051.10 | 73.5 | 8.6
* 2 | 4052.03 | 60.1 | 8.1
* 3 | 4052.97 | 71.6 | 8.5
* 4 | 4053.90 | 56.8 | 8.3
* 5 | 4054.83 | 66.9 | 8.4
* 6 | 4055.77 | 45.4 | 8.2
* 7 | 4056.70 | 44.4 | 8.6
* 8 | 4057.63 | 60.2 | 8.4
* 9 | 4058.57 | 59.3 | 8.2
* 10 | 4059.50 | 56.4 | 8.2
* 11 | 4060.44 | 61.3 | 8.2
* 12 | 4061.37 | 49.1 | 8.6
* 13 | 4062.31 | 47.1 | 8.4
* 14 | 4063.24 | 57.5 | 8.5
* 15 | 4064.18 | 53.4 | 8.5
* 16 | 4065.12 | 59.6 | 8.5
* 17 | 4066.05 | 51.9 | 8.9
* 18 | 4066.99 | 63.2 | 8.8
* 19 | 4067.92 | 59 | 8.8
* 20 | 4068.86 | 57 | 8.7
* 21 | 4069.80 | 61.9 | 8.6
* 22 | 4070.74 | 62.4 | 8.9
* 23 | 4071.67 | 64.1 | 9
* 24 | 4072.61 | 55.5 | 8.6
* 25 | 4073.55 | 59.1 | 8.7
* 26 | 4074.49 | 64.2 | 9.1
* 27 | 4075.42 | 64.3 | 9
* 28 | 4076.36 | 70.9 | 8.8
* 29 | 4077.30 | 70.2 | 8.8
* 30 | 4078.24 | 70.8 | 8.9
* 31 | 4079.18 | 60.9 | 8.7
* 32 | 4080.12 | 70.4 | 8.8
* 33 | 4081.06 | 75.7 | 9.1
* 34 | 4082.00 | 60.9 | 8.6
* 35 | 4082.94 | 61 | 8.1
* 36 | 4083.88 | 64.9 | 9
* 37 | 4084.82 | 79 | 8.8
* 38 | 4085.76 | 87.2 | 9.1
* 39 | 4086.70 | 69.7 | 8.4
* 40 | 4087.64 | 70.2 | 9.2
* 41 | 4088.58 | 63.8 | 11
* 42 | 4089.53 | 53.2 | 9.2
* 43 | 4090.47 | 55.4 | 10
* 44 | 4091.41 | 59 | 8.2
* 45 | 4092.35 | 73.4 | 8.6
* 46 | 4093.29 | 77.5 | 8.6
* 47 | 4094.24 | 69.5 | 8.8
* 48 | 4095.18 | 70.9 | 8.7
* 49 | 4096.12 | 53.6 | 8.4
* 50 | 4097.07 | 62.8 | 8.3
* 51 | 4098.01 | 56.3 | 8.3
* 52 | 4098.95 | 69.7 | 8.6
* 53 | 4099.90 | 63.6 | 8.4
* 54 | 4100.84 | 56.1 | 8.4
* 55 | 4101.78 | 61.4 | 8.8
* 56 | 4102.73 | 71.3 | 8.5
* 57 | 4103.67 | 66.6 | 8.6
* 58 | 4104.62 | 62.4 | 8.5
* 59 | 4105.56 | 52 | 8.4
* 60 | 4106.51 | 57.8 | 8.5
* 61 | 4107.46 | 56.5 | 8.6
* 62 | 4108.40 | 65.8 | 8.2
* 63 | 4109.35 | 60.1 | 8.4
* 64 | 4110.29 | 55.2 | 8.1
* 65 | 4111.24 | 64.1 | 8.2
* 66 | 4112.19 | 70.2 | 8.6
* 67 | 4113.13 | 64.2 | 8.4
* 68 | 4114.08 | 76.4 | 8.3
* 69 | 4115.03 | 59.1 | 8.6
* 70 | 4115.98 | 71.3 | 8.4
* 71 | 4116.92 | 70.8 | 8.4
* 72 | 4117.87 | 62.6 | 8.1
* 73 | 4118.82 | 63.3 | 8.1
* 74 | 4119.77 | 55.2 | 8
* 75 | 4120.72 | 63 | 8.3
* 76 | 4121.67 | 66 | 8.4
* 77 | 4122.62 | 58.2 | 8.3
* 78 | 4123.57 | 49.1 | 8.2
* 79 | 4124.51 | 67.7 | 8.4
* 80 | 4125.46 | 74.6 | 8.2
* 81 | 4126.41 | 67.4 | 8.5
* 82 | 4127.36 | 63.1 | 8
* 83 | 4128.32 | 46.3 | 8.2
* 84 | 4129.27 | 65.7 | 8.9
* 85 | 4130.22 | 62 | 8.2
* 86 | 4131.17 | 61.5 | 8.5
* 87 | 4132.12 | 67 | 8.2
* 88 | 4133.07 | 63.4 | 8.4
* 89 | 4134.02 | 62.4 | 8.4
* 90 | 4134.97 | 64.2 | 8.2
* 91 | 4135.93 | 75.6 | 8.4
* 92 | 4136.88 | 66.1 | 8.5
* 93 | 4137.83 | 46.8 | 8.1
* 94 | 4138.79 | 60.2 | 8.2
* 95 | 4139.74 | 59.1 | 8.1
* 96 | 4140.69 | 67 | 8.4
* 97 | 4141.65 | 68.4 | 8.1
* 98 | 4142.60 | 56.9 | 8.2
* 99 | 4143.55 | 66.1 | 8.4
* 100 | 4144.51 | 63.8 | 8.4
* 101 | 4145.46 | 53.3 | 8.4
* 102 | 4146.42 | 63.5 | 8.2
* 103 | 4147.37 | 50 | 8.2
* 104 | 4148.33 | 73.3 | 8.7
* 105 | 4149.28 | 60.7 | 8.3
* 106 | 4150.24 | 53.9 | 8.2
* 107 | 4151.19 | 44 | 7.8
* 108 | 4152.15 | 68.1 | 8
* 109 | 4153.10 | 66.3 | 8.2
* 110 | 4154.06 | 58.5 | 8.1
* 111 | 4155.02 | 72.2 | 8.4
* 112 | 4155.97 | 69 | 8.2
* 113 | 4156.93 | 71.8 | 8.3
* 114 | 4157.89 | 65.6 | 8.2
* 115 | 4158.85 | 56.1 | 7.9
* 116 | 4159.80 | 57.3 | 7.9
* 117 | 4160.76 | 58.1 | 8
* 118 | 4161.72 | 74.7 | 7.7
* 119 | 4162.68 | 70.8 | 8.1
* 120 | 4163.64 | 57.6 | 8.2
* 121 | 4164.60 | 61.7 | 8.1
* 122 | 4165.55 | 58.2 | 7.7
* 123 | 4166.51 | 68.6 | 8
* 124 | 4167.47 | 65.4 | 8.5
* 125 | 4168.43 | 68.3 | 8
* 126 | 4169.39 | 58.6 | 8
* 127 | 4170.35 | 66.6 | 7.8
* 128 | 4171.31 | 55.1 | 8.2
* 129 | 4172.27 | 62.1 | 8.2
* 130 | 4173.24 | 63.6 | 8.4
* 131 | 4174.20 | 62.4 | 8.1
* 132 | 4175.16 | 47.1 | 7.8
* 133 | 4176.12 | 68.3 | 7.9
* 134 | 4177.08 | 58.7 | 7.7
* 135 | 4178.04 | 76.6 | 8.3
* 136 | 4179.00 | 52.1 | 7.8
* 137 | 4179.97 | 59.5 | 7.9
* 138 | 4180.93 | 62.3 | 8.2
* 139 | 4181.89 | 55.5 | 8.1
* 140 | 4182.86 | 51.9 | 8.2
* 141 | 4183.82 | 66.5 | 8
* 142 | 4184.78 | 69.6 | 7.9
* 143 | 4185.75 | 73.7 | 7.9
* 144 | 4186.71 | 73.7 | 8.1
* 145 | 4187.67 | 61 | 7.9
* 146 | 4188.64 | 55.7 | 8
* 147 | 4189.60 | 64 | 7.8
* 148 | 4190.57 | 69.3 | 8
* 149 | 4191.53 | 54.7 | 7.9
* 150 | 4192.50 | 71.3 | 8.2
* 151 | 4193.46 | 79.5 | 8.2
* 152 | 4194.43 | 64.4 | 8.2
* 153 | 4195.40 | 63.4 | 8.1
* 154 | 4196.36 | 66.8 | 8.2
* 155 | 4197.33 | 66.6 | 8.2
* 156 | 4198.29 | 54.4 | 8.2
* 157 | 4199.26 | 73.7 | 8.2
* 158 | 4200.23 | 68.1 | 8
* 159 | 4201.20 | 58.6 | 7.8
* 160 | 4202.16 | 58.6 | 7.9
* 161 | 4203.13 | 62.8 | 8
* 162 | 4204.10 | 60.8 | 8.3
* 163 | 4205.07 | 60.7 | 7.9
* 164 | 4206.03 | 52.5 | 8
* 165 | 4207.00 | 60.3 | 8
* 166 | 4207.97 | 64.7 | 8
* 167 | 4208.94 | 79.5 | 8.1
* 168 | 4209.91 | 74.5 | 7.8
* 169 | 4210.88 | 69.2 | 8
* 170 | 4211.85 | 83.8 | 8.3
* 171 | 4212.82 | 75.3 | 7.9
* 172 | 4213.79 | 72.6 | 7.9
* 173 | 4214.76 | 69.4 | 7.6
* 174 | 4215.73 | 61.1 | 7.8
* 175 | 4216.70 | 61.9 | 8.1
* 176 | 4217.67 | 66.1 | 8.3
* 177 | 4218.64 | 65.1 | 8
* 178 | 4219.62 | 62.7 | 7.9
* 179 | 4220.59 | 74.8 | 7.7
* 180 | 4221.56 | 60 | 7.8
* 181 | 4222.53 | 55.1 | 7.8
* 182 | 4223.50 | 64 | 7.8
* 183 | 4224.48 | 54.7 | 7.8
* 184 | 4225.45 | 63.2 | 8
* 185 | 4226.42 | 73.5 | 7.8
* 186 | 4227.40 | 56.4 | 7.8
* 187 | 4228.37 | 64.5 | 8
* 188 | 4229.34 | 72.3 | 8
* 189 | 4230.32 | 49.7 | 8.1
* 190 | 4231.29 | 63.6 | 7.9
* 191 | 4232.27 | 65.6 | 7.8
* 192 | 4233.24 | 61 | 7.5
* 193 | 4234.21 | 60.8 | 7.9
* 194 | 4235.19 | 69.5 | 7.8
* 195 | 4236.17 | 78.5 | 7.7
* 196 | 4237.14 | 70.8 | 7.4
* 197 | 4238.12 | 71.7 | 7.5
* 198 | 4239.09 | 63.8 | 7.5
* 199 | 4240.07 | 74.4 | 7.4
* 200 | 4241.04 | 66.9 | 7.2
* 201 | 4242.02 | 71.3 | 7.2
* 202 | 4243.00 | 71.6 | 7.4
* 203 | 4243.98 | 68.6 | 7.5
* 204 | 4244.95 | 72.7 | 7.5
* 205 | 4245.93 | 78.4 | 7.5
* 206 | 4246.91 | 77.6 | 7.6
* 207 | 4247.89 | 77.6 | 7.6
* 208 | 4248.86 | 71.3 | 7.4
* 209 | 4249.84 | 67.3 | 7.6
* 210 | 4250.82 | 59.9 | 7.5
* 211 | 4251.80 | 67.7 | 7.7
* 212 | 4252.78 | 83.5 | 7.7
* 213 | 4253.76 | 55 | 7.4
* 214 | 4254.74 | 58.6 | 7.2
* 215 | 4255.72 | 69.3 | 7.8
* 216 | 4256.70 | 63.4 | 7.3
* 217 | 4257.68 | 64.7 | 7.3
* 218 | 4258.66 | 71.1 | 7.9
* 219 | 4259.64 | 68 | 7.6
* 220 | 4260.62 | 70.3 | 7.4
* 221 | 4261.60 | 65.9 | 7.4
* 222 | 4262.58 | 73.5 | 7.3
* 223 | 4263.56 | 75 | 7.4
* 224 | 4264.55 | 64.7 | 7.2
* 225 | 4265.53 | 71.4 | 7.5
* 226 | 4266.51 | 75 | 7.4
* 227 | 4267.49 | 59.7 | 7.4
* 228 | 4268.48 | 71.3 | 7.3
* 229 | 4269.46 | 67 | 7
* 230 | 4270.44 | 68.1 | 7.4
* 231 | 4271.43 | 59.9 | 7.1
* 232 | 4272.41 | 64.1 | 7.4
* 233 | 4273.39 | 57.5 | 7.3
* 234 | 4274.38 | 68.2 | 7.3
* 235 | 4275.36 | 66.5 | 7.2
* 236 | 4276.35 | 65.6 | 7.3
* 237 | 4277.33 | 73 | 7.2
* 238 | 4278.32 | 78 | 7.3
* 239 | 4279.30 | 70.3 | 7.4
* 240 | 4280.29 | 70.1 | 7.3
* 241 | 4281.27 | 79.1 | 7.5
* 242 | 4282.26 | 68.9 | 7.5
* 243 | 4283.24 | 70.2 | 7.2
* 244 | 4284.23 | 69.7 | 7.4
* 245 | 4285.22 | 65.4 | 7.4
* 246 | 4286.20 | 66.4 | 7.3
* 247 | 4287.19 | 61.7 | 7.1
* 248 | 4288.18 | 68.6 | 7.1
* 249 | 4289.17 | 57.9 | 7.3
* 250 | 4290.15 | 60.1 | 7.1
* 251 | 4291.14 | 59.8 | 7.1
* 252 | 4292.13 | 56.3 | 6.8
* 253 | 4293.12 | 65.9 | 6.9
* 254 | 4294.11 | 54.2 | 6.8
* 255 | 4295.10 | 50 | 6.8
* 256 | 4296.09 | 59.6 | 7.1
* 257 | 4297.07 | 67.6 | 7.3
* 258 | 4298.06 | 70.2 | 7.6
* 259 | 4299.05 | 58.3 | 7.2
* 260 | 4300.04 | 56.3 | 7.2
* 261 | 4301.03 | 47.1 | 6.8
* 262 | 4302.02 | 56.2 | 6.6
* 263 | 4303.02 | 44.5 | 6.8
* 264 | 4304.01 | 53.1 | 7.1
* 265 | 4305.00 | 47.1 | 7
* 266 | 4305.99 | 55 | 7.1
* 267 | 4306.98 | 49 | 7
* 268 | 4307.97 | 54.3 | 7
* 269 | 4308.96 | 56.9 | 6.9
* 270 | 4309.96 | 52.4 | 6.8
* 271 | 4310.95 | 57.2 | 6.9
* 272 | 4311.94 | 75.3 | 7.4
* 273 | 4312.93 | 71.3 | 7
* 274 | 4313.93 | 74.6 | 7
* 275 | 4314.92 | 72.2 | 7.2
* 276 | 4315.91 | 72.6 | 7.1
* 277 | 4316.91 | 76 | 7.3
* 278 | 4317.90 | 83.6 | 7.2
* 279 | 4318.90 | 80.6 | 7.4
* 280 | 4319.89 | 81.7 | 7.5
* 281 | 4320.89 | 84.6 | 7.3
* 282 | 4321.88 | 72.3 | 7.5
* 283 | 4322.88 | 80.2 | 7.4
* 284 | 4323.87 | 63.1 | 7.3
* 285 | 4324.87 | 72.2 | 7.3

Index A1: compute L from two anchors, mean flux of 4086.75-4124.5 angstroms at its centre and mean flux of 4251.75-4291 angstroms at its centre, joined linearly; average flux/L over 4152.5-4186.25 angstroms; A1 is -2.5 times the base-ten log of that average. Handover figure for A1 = 0.03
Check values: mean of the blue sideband 63.2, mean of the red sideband 67.5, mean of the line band 63.2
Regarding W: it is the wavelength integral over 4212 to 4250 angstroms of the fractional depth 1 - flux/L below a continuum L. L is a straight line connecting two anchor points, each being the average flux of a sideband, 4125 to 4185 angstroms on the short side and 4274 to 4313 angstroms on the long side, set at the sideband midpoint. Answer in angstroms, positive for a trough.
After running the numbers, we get -3.32 angstroms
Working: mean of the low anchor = 62.4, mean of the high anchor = 61.8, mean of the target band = 67.5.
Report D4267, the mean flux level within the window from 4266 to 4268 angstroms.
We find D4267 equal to 67.3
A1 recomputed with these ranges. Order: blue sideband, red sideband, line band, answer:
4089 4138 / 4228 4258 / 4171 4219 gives 0.028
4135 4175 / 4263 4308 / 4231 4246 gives -0.104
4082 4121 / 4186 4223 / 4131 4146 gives 0.040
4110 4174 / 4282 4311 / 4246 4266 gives -0.156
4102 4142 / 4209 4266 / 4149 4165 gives 0.031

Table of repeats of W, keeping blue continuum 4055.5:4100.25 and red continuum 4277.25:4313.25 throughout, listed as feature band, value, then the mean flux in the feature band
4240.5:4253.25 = -2.1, 71.9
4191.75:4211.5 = -1.2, 65.5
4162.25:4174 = -0.2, 63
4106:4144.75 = -0.5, 63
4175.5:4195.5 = -0.8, 64.3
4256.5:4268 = -1.3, 68.7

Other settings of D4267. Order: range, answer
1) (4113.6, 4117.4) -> 69.4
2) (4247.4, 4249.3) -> 74.8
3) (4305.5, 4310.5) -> 53.6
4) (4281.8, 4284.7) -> 69.7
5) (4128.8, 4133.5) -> 64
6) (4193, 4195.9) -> 68.9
